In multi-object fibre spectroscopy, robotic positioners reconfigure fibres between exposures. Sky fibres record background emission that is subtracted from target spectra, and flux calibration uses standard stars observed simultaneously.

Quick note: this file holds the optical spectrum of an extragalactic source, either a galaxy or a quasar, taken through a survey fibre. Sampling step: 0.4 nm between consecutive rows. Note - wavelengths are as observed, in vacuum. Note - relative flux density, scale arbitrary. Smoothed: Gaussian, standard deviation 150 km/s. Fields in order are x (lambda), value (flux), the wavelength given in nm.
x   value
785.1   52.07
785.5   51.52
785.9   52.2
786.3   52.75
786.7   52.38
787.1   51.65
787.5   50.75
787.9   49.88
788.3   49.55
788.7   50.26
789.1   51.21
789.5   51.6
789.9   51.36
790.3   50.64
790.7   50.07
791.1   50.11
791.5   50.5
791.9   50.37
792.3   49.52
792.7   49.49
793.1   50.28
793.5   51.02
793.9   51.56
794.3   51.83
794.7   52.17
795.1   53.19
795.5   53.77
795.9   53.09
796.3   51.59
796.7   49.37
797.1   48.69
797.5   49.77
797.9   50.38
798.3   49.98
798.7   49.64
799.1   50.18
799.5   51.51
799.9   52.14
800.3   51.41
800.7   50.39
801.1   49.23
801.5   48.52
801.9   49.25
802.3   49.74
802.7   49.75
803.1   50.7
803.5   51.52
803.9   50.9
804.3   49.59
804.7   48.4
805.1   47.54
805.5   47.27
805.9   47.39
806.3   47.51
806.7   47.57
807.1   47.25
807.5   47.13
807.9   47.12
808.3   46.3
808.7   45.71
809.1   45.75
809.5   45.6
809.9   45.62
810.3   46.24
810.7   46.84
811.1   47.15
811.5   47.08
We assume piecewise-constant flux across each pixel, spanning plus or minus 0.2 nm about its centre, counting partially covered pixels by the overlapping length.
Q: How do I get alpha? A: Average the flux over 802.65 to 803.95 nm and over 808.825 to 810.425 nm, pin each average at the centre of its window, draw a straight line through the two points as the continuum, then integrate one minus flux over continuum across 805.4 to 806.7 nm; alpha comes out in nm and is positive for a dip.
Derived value 0.03 nm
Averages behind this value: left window 50.8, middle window 47.4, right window 45.8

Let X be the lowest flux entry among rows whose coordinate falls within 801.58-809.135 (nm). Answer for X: 45.71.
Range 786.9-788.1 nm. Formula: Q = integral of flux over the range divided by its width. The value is 50.8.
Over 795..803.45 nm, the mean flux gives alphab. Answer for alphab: 50.6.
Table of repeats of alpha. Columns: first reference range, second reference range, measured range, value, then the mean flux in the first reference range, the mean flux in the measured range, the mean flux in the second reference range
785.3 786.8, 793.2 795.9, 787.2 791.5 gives 0.136 nm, 52.2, 50.6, 52.2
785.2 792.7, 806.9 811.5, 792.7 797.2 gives -0.173 nm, 50.9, 51.5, 46.5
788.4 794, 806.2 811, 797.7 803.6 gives -0.232 nm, 50.5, 50.3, 46.5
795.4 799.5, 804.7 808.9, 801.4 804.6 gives -0.095 nm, 50.6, 50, 47.1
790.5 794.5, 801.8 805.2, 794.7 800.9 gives -0.111 nm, 50.5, 51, 49.8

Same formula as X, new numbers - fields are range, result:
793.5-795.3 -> 51.02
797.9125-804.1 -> 48.52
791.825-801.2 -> 48.69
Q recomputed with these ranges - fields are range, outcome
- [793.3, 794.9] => 51.6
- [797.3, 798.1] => 50.1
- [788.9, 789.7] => 51.4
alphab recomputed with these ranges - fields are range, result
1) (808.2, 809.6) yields 45.8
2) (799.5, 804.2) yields 50.4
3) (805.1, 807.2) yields 47.4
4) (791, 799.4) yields 50.8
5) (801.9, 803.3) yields 49.9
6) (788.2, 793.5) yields 50.4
